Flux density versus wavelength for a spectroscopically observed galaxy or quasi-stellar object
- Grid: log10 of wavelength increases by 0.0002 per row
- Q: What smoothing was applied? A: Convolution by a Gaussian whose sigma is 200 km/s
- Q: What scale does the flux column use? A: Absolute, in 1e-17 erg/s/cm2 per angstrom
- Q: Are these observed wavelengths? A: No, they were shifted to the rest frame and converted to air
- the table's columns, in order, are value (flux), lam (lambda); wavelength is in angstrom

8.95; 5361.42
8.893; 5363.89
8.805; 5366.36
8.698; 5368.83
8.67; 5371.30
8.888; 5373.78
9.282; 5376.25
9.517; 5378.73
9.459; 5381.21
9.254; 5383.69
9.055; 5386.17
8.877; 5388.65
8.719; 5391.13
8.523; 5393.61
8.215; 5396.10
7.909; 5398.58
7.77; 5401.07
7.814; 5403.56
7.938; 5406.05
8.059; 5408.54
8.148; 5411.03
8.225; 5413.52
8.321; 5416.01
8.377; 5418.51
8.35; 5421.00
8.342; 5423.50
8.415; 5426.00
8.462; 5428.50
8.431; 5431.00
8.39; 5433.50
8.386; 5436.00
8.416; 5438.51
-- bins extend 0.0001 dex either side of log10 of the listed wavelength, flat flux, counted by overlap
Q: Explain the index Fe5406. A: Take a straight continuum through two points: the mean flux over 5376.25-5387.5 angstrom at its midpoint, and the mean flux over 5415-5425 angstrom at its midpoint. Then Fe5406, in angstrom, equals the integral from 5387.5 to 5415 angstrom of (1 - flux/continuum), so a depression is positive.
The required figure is 1.9 angstrom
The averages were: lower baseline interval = 9.31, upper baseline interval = 8.35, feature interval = 8.2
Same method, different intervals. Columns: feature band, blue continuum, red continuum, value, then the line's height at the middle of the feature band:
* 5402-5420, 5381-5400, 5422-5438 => 0.9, 8.55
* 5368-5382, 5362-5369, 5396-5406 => -0.8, 8.58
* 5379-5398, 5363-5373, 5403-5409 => -1.3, 8.32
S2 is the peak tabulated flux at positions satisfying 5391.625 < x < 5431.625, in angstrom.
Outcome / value 8.523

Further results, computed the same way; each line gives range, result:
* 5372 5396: 9.517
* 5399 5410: 8.059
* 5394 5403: 8.215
